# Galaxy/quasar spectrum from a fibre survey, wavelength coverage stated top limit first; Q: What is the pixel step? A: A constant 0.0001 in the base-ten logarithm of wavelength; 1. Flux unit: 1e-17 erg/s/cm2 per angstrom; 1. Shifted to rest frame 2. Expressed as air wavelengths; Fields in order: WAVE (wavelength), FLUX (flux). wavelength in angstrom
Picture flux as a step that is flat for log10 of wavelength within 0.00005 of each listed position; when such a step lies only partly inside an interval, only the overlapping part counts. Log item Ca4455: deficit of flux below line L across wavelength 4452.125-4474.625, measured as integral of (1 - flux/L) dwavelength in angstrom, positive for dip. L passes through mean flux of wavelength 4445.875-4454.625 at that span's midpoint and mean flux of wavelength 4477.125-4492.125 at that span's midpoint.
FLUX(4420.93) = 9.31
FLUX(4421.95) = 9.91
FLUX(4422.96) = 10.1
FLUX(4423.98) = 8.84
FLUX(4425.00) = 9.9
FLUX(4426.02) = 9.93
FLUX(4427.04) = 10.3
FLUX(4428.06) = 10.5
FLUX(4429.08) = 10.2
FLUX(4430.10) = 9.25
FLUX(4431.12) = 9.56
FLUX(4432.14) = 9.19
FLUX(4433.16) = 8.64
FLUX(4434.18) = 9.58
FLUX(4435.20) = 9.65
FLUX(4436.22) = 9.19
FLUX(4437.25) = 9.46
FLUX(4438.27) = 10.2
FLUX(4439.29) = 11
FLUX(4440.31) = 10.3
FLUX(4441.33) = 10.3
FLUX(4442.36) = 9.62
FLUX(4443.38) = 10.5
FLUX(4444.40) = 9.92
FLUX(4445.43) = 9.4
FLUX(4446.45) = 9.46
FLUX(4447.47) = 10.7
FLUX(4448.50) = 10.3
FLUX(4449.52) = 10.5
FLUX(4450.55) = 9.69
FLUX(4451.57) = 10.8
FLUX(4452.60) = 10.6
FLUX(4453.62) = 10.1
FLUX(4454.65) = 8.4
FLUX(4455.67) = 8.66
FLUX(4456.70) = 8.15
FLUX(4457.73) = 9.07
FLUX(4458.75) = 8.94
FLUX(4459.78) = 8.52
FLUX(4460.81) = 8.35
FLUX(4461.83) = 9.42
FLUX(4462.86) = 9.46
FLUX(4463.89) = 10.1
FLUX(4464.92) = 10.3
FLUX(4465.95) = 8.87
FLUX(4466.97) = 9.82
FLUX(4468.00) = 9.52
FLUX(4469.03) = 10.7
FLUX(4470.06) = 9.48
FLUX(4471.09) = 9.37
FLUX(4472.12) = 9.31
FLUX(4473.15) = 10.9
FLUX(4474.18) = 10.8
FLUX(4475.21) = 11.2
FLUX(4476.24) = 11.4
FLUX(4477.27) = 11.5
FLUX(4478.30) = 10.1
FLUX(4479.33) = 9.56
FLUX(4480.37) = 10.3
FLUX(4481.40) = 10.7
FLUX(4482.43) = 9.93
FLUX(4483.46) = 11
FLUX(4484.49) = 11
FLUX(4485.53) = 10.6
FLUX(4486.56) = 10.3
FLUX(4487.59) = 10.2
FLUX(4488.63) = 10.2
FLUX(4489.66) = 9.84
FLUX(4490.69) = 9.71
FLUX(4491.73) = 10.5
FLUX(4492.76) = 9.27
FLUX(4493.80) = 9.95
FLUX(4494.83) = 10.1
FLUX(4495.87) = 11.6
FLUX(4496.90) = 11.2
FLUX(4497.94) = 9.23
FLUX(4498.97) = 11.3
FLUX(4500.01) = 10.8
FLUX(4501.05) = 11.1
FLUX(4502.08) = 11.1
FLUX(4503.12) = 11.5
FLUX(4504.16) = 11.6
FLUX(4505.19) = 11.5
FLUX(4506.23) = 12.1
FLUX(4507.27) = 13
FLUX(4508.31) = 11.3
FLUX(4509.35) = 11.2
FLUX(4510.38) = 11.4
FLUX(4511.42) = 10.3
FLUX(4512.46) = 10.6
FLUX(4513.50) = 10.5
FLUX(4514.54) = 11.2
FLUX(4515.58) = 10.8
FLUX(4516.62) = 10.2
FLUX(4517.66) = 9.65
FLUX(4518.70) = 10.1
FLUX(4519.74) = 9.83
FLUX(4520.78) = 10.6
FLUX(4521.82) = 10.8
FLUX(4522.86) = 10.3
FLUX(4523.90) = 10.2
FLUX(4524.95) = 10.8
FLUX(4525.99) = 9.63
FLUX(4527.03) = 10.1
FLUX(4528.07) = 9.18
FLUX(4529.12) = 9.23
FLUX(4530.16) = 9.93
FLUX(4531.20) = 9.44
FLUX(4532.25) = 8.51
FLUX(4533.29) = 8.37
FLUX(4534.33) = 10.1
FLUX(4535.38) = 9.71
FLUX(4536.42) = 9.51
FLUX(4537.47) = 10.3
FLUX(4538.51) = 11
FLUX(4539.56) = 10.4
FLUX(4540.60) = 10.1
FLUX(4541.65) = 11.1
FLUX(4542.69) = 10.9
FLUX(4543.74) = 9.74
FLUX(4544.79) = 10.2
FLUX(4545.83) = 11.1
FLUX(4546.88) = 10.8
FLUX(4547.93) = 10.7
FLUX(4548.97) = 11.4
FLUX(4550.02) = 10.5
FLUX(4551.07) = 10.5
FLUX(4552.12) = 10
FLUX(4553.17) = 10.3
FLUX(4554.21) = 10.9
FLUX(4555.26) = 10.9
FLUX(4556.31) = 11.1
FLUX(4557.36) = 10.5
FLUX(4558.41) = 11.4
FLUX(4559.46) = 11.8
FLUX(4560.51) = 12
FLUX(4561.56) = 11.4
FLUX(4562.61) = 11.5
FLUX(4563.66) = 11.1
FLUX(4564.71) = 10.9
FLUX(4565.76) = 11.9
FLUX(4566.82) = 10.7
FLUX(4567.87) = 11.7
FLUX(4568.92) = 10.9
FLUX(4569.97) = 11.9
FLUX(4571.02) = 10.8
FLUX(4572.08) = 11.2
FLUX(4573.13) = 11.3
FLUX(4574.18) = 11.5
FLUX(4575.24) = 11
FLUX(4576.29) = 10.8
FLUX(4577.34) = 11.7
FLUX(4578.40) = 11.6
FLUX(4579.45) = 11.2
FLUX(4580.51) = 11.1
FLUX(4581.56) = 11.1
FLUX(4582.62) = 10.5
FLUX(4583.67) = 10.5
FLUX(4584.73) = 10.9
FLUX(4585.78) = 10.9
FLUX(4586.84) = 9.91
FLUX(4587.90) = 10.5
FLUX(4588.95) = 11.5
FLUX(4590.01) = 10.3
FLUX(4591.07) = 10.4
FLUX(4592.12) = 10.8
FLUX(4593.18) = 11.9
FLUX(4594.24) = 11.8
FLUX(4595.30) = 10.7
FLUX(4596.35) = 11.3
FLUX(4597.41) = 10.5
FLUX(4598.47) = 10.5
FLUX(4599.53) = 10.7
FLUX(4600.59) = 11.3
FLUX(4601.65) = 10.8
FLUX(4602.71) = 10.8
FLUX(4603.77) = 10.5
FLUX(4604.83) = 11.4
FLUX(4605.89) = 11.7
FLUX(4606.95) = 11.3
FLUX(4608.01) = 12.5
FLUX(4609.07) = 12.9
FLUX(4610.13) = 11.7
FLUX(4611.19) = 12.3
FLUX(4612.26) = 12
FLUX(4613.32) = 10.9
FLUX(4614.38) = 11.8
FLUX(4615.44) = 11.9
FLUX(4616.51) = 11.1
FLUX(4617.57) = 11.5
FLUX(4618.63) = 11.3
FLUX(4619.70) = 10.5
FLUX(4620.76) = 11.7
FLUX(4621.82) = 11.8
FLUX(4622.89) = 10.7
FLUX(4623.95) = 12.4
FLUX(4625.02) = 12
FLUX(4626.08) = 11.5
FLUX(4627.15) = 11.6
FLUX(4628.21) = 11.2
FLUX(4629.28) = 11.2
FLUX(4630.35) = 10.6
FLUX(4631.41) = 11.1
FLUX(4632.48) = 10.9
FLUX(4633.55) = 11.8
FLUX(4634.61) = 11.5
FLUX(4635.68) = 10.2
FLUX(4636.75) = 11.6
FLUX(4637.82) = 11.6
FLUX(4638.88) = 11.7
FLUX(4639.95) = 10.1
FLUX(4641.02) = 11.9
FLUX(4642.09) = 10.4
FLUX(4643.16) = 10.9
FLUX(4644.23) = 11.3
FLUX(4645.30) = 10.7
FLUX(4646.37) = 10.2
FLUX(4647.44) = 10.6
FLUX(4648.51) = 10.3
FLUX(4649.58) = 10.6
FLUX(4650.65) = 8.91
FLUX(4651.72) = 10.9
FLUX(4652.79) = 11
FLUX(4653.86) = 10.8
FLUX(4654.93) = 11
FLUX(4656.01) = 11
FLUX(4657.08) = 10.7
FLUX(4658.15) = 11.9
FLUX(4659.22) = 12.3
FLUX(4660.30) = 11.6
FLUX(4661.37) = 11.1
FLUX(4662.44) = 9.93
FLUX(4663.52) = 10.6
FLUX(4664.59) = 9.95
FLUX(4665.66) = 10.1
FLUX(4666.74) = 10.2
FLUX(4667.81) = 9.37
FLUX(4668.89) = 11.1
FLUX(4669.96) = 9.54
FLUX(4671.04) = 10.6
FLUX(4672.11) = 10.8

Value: 1.63 angstrom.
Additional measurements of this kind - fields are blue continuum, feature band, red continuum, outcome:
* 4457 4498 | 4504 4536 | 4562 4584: 0.54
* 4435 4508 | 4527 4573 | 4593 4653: 0.52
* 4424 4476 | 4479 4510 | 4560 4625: -1.53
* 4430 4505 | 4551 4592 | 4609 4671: -1.46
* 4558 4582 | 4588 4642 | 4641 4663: -1.20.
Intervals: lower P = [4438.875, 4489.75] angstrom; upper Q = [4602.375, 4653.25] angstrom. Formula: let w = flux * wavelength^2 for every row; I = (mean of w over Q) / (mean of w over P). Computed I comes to 1.21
